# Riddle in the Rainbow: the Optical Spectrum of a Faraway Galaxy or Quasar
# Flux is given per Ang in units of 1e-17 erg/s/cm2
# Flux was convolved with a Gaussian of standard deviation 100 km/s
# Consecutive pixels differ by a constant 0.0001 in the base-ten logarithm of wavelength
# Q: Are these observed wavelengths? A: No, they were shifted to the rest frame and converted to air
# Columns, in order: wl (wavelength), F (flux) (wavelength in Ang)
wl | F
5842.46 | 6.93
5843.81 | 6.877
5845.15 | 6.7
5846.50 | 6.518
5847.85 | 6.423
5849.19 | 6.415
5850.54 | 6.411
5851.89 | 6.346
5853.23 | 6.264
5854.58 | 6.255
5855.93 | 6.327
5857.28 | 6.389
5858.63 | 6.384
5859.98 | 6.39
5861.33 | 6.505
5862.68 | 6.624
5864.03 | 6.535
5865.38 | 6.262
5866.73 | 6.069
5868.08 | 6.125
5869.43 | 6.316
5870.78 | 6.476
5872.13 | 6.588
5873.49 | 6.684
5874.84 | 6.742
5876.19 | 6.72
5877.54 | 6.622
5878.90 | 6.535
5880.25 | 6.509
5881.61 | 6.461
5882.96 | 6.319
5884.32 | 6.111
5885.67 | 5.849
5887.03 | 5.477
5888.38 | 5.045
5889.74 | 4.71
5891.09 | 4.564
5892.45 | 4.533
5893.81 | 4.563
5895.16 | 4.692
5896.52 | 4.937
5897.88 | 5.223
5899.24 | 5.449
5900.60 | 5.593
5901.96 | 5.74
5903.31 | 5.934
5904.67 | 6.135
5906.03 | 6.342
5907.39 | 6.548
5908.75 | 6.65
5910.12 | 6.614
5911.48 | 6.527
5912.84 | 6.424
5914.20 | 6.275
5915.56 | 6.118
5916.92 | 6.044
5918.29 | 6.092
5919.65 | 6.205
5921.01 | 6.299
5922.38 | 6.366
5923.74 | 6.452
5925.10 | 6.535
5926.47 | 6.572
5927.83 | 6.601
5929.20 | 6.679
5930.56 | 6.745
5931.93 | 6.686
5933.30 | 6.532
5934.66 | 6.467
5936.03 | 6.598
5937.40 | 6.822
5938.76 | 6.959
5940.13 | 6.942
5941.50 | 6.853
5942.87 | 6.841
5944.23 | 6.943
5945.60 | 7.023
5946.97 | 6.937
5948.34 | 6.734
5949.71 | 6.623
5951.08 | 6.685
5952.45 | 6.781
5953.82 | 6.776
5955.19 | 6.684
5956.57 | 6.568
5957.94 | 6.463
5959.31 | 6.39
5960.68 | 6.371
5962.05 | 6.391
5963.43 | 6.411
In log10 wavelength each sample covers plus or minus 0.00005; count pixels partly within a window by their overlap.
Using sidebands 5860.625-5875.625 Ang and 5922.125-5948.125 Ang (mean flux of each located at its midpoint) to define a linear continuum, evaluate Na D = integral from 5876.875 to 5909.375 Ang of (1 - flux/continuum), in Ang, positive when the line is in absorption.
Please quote 4.3 Ang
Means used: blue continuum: 6.45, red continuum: 6.72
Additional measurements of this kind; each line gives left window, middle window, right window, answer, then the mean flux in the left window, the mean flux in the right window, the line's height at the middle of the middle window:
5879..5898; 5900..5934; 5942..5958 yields -1.81 Ang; 5.4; 6.77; 6.03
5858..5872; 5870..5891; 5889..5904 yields -1.42 Ang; 6.38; 5.09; 5.74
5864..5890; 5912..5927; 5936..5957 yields 0.62 Ang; 6.22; 6.81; 6.58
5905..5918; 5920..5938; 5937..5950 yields 0.25 Ang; 6.37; 6.88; 6.65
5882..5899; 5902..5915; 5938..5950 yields -1.32 Ang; 5.2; 6.88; 5.77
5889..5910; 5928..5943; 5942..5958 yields -0.79 Ang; 5.47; 6.77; 6.39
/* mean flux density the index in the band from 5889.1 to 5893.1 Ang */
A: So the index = 4.61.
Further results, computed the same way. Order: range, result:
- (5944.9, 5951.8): 6.8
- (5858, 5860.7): 6.39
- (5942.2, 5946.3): 6.95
